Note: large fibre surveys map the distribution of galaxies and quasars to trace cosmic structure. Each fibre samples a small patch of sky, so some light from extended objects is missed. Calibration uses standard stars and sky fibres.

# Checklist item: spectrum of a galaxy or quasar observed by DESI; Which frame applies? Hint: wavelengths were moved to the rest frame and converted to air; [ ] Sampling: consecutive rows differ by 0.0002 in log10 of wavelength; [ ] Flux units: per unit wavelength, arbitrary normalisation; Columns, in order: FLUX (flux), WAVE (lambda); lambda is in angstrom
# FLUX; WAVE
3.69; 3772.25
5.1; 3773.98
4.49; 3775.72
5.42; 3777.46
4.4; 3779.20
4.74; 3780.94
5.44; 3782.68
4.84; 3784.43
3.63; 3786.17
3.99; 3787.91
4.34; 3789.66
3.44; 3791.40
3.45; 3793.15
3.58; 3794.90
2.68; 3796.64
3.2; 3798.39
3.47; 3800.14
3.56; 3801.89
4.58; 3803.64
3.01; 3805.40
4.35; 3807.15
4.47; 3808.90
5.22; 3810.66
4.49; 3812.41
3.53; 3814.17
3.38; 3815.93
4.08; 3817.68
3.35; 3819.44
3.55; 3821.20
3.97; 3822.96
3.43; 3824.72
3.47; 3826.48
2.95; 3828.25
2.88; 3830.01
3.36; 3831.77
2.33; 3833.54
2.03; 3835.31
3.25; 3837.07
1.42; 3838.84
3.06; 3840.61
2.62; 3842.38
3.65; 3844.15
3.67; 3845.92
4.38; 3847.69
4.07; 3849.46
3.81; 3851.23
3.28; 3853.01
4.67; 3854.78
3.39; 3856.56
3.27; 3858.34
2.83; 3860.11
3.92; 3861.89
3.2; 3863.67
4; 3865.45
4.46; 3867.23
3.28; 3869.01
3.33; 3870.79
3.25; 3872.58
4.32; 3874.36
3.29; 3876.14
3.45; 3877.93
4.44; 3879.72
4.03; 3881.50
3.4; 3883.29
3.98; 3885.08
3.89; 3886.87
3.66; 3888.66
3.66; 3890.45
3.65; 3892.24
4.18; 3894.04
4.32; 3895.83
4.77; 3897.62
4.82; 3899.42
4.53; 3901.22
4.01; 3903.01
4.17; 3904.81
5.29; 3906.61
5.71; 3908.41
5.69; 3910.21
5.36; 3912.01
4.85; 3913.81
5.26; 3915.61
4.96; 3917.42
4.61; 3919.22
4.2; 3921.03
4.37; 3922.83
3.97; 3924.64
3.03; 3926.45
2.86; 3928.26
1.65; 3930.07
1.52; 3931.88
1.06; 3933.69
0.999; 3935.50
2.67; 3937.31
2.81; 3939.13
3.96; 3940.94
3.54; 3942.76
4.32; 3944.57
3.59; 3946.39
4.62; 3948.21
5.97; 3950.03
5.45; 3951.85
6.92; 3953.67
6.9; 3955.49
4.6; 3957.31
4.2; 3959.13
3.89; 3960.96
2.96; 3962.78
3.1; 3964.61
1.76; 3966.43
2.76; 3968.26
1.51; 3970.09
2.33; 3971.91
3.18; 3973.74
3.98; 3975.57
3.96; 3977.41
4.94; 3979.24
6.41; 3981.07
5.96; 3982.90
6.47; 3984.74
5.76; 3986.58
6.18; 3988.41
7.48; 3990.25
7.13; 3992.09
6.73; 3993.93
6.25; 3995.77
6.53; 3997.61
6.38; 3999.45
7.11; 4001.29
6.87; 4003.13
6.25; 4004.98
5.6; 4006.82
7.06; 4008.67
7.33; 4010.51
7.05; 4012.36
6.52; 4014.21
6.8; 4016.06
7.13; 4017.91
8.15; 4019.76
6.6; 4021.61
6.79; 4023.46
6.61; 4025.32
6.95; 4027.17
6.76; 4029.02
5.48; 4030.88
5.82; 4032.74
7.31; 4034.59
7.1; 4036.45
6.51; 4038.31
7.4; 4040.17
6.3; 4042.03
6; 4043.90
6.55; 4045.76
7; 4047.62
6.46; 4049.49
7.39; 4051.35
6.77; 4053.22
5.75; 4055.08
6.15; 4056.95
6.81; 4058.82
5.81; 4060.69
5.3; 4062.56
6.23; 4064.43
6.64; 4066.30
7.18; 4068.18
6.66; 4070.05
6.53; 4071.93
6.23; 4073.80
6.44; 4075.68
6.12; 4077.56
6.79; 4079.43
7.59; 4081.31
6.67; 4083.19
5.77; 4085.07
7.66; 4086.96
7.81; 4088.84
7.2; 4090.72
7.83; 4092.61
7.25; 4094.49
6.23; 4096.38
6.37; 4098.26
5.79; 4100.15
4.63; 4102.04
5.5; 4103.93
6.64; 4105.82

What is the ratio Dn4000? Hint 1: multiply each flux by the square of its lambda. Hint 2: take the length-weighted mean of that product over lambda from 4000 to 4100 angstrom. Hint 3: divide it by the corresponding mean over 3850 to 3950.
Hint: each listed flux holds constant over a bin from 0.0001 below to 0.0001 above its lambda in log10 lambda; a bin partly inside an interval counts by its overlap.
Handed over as 1.88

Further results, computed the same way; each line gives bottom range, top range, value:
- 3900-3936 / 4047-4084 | 1.78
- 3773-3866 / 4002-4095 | 2.03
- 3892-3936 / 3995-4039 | 1.76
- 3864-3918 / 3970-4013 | 1.45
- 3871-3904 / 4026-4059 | 1.79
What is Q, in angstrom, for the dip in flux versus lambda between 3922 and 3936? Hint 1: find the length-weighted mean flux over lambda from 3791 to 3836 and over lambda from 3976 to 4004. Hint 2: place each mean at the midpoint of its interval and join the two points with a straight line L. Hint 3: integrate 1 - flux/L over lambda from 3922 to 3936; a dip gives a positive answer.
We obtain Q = 7.5 angstrom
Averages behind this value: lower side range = 3.54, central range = 2.46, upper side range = 6.24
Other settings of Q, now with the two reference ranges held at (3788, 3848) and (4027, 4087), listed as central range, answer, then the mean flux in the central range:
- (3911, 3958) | 9.1 angstrom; 4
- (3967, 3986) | 4.8 angstrom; 4.14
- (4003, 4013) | -1.3 angstrom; 6.67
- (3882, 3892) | 1.4 angstrom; 3.73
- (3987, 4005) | -2.9 angstrom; 6.69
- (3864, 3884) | 2.1 angstrom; 3.74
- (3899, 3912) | -0.9 angstrom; 4.92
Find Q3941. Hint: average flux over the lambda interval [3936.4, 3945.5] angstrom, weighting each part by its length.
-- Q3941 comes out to 3.46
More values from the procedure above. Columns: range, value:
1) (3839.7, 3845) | 3.1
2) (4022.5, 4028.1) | 6.79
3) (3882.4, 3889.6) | 3.73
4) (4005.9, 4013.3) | 6.76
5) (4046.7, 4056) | 6.68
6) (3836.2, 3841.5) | 2.57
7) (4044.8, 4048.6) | 6.77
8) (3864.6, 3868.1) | 4.23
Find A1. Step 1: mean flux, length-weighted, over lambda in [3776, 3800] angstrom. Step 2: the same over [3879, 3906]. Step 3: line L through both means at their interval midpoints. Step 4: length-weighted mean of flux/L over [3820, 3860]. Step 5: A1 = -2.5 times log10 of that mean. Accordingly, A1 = 0.238 mag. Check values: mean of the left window 4.08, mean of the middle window 3.29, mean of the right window 4.11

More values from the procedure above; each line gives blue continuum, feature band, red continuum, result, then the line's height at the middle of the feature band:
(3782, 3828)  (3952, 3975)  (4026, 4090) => 0.43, 5.56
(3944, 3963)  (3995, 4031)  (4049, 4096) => -0.16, 5.81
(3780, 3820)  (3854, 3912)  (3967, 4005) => 0.14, 4.59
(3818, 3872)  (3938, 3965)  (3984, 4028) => 0.25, 5.6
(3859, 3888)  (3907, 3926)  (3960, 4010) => -0.15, 4.25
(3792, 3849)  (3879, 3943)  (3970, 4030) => 0.22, 4.81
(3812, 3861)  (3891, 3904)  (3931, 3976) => -0.24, 3.45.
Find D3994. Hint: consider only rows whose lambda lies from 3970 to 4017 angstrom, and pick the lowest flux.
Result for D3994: 1.51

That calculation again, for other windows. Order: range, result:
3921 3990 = 0.999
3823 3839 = 1.42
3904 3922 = 4.17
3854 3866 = 2.83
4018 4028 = 6.6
